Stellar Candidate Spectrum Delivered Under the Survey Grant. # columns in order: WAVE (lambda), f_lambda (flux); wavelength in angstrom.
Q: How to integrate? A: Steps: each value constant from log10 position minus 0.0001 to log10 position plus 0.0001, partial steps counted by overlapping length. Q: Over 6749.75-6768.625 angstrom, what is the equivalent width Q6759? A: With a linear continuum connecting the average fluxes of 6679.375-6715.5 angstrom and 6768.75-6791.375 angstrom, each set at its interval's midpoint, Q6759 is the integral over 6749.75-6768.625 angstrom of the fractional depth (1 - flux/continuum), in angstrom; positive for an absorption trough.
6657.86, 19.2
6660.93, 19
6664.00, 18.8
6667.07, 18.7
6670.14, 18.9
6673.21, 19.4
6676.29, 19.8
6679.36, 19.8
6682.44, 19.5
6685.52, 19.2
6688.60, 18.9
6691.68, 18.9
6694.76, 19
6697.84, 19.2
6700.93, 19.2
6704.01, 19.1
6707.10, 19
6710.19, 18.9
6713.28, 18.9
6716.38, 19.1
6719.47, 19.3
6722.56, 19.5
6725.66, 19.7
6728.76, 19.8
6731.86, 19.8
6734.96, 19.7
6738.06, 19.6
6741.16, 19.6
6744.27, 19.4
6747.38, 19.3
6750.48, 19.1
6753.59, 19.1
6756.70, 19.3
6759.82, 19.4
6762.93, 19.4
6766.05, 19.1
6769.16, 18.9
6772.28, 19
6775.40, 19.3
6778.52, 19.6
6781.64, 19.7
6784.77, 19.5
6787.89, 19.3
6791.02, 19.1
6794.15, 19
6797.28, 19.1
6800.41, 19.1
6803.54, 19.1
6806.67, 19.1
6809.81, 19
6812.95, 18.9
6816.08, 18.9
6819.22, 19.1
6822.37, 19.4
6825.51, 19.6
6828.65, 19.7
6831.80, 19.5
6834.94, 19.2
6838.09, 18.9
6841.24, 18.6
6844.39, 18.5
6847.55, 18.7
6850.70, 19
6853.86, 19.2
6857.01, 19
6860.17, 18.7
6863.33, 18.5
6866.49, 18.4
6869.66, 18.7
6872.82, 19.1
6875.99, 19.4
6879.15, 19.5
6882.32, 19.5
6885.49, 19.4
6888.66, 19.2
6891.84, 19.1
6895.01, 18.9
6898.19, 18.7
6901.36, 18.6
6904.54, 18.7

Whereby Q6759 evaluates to 0.05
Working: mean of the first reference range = 19.1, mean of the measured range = 19.2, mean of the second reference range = 19.3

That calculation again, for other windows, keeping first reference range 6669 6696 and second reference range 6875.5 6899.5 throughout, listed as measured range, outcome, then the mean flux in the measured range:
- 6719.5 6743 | -0.5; 19.6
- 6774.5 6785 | -0.2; 19.5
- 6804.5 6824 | 0.2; 19.1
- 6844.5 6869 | 0.6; 18.8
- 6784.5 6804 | 0.1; 19.2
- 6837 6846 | 0.3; 18.6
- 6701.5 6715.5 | 0.2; 19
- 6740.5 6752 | 0.0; 19.3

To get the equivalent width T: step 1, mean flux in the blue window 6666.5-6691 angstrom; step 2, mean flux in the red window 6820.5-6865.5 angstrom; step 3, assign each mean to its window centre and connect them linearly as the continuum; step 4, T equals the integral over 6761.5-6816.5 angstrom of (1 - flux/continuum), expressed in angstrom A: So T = -0.2 angstrom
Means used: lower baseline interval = 19.3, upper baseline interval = 19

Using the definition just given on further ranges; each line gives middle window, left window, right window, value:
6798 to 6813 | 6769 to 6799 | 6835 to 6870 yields 0.04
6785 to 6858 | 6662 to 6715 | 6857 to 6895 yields -0.12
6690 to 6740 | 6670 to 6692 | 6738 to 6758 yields 0.10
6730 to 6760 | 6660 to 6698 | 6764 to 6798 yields -0.35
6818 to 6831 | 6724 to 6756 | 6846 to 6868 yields -0.32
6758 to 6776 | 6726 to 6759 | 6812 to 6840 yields 0.21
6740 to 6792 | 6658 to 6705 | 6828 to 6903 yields -0.59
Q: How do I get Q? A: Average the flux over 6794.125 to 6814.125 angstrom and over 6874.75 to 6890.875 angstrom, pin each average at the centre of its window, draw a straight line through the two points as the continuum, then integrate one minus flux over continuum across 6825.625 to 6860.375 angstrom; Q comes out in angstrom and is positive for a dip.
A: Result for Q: 0.3 angstrom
